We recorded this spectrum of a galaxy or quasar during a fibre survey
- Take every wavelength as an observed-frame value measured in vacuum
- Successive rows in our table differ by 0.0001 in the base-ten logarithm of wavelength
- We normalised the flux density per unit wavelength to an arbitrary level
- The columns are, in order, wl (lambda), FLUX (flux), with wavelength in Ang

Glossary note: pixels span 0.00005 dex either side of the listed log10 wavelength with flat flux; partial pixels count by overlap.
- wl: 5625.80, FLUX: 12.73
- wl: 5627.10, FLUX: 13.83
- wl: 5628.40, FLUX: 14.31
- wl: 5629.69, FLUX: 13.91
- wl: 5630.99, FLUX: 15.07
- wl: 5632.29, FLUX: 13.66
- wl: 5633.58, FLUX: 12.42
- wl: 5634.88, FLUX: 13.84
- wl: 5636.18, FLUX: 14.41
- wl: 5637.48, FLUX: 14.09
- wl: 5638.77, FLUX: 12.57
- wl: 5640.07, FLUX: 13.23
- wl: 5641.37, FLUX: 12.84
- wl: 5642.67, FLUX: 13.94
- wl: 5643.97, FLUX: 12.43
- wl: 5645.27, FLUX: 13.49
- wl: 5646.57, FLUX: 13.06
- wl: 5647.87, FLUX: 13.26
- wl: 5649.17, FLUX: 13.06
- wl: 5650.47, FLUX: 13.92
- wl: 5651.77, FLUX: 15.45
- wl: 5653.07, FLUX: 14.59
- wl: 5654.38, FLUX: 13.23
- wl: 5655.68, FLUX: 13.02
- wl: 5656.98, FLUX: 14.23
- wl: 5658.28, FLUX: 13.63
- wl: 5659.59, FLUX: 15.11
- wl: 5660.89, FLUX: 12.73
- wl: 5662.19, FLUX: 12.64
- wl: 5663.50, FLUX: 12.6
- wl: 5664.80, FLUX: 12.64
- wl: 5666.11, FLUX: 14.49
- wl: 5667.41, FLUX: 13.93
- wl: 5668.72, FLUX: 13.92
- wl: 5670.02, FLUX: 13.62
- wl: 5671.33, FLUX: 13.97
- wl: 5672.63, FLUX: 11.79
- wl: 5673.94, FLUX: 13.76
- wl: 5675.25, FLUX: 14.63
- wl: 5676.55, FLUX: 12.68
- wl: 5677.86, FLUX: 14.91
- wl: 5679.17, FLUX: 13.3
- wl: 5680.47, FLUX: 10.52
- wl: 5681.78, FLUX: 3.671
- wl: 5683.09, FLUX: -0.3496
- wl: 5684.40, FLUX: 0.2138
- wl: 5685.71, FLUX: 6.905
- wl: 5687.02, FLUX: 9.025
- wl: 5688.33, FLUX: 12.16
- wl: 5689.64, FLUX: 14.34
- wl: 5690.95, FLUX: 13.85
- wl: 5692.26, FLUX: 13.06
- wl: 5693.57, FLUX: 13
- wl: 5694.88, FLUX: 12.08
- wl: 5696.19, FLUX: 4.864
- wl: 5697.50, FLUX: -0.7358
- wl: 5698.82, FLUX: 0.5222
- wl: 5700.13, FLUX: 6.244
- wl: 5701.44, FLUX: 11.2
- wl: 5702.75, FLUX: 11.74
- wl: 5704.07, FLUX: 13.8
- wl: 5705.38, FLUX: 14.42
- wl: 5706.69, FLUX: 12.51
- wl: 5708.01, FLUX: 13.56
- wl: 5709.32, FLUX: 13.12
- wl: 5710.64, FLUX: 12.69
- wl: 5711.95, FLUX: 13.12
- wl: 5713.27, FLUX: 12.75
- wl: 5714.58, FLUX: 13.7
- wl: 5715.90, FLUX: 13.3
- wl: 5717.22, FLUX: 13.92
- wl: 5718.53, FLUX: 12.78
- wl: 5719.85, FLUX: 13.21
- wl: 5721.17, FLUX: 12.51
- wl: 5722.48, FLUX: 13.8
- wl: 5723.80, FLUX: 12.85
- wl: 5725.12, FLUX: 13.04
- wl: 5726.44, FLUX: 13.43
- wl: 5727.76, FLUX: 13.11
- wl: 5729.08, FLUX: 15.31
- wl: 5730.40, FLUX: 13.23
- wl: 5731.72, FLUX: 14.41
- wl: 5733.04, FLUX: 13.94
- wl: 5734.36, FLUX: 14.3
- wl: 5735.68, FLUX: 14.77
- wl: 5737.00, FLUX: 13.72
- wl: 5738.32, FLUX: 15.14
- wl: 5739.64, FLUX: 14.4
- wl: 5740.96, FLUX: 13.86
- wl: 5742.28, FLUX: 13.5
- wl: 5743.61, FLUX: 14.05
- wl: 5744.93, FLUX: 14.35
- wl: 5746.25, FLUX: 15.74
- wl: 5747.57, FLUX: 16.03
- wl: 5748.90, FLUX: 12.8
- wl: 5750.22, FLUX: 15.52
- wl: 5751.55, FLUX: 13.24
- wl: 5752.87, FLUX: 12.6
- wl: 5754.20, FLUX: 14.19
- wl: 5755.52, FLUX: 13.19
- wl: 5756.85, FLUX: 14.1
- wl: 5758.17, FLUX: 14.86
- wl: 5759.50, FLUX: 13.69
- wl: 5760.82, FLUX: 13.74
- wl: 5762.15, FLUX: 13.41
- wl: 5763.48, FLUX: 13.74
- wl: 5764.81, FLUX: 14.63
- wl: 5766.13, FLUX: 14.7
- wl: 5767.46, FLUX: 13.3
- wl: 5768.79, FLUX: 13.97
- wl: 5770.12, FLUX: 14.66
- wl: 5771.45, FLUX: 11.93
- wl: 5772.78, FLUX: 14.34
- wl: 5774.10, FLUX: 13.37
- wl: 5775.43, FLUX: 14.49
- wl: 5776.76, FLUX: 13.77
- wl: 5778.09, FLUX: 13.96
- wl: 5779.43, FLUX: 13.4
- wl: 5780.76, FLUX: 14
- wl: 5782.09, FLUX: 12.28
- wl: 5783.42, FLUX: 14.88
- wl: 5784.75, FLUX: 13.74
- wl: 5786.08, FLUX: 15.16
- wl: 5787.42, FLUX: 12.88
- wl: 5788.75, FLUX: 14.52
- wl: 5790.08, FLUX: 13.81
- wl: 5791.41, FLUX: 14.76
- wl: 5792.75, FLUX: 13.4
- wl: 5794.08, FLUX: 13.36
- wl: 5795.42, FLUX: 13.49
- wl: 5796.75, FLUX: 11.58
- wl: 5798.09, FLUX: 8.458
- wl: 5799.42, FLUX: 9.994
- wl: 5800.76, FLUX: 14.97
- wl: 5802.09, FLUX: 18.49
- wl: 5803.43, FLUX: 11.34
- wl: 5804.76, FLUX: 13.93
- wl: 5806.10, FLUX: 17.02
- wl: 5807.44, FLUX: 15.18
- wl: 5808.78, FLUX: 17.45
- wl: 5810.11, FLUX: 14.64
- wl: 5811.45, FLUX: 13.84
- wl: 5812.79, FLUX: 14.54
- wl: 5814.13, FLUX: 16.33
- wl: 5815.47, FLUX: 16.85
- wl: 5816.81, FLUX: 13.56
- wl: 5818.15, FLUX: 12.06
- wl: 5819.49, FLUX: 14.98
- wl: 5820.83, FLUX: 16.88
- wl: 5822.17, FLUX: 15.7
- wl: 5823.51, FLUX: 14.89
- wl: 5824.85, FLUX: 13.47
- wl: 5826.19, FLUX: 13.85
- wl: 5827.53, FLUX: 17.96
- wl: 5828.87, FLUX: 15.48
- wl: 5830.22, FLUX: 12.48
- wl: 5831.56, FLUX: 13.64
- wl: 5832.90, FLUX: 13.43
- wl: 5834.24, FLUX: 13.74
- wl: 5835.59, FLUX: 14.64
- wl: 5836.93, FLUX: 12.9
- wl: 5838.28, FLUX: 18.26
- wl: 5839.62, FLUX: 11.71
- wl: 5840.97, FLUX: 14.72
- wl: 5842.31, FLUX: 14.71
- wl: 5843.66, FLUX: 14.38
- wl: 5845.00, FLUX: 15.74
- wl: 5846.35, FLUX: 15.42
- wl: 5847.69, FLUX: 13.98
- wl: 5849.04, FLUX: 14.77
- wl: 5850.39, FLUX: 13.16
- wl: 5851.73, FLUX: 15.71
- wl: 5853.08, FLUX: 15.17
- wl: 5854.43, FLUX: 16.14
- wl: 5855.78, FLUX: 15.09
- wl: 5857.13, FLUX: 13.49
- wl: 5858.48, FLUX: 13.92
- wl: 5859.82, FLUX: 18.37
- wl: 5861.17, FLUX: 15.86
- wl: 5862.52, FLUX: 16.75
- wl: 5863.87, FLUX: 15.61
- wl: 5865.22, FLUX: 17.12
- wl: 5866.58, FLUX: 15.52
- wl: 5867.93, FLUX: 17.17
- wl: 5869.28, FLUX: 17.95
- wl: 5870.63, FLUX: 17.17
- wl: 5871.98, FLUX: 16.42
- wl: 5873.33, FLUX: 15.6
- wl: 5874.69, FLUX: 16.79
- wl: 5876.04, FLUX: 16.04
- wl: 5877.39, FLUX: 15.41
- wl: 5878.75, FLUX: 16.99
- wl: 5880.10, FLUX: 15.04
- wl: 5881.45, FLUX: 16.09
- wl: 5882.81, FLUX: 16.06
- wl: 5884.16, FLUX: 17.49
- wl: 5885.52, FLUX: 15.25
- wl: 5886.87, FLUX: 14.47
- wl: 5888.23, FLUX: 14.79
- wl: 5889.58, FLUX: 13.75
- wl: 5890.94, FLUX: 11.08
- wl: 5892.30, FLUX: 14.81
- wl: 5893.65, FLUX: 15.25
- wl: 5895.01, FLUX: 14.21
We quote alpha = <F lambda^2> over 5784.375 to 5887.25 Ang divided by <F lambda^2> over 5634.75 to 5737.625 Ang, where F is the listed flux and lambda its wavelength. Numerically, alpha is 1.28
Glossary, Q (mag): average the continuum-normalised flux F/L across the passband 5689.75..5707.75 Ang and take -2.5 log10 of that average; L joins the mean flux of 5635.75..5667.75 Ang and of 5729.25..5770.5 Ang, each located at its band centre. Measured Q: 0.36 mag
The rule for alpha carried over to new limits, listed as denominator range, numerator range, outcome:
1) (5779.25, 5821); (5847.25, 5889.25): 1.15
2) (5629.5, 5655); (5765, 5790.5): 1.07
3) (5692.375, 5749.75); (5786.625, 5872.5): 1.22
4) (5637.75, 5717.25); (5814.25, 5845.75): 1.31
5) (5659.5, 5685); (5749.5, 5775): 1.25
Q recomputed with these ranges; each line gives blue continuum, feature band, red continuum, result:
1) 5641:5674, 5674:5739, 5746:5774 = 0.190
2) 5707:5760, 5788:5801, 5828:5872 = 0.139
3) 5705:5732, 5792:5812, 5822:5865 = 0.043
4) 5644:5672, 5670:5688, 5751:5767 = 0.360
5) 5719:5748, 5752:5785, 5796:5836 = 0.029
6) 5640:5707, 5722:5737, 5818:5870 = -0.090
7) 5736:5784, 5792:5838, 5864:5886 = 0.063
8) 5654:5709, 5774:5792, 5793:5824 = -0.021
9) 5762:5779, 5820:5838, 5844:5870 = 0.031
